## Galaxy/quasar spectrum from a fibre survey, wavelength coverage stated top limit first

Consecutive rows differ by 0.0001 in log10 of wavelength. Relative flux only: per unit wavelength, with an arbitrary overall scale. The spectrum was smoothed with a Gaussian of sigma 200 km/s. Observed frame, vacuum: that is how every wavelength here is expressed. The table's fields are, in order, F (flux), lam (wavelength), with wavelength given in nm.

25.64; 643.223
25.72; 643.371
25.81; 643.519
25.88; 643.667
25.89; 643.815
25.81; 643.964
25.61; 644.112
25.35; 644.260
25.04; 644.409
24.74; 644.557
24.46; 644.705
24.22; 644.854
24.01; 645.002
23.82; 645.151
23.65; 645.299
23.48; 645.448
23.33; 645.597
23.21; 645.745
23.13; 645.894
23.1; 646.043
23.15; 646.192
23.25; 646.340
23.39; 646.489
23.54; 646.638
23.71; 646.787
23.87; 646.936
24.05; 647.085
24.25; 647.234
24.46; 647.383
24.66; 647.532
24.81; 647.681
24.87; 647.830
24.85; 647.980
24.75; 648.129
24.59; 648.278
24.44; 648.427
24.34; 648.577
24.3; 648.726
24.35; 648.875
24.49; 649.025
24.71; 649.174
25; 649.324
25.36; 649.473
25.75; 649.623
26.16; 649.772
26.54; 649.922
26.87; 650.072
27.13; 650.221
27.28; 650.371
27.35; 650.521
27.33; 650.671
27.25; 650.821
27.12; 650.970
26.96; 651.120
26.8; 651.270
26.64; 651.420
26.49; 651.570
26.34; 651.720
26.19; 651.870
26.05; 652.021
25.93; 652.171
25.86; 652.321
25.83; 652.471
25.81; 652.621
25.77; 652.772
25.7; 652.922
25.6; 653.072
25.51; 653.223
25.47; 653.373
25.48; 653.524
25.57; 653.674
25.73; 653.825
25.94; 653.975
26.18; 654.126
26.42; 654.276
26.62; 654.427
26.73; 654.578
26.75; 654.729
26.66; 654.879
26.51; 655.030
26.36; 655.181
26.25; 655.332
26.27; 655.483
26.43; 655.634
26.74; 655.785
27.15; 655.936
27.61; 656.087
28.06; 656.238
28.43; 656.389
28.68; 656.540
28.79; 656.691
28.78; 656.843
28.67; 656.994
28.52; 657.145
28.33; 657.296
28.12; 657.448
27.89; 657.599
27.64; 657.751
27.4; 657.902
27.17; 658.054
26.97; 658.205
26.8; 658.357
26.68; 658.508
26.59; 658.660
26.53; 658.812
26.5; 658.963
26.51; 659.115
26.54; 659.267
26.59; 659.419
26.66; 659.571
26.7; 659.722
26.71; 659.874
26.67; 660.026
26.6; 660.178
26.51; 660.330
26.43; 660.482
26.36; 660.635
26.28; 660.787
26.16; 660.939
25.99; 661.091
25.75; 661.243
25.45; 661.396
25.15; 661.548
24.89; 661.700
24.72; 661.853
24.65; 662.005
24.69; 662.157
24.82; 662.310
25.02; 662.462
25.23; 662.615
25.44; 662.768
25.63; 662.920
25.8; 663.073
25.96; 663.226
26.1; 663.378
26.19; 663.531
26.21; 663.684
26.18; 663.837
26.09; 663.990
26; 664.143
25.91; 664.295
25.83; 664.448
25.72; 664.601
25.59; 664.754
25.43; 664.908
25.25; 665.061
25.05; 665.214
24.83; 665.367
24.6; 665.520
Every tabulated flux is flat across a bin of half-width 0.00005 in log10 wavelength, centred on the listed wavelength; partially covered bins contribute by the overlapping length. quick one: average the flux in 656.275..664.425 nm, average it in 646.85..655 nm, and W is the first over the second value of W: 1.0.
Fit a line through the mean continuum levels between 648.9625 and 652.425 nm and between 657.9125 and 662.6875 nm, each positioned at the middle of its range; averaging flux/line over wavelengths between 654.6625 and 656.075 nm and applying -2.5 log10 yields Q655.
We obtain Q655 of -0.02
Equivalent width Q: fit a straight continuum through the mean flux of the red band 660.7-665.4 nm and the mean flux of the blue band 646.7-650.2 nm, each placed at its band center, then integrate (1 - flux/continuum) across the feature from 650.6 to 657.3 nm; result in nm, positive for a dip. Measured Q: -0.42 nm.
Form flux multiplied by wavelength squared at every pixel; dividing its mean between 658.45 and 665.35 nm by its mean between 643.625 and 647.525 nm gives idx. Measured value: 1.1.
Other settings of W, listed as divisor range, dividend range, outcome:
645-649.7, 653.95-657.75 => 1.13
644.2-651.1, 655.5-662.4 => 1.08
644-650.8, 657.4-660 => 1.09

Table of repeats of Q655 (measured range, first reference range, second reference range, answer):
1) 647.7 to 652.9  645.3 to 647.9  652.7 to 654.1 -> -0.05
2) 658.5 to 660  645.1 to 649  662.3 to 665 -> -0.06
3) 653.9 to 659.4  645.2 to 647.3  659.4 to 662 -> -0.08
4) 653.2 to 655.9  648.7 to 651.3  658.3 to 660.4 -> 0.01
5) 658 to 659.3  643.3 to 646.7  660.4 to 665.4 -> -0.06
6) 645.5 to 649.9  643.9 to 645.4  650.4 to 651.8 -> 0.06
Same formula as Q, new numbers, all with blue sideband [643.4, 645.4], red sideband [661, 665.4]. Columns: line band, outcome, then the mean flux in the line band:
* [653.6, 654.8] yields -0.05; 26.2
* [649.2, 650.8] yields -0.08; 26.4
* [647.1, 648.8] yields 0.03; 24.6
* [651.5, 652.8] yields -0.04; 26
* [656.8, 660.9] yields -0.27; 27.1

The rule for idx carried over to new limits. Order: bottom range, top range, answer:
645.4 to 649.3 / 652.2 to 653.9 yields 1.09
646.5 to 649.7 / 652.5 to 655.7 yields 1.08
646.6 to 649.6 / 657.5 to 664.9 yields 1.11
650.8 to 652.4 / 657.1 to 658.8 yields 1.05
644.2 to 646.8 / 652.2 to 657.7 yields 1.16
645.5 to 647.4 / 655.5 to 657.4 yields 1.22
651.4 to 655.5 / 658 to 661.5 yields 1.03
